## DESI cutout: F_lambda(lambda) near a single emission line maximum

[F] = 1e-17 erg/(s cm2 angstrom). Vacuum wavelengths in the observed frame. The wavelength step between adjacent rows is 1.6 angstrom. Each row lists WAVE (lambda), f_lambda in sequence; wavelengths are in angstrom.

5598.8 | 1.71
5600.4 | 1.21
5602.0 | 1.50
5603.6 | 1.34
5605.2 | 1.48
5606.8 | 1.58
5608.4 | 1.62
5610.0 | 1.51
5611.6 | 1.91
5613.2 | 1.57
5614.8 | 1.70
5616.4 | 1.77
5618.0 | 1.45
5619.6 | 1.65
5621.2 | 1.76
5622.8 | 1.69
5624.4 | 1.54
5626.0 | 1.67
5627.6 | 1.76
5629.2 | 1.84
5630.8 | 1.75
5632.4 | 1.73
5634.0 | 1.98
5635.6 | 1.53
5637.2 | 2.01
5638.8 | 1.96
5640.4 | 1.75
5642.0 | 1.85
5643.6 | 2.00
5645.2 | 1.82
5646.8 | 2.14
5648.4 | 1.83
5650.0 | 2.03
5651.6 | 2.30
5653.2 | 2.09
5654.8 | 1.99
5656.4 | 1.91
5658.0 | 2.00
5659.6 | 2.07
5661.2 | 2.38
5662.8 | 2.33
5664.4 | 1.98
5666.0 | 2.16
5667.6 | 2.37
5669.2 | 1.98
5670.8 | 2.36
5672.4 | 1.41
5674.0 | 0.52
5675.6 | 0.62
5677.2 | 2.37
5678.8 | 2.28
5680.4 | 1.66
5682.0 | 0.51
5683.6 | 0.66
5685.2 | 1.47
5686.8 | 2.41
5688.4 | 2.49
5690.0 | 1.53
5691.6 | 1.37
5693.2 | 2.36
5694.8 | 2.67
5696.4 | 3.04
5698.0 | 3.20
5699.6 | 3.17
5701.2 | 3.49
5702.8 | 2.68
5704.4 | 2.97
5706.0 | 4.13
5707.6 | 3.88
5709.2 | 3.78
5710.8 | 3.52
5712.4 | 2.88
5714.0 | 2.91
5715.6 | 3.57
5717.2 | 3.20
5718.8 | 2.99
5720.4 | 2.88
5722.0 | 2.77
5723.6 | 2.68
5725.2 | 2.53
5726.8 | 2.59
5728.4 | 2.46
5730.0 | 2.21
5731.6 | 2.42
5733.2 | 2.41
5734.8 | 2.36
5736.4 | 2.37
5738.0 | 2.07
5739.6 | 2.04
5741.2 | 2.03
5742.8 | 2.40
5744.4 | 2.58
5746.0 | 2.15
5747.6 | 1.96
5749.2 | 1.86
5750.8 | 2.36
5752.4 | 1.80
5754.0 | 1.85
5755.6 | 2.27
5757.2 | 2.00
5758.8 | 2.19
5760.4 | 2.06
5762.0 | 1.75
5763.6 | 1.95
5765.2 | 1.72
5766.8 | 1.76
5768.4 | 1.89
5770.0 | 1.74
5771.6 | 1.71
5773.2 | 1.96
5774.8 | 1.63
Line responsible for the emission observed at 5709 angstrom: C IV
